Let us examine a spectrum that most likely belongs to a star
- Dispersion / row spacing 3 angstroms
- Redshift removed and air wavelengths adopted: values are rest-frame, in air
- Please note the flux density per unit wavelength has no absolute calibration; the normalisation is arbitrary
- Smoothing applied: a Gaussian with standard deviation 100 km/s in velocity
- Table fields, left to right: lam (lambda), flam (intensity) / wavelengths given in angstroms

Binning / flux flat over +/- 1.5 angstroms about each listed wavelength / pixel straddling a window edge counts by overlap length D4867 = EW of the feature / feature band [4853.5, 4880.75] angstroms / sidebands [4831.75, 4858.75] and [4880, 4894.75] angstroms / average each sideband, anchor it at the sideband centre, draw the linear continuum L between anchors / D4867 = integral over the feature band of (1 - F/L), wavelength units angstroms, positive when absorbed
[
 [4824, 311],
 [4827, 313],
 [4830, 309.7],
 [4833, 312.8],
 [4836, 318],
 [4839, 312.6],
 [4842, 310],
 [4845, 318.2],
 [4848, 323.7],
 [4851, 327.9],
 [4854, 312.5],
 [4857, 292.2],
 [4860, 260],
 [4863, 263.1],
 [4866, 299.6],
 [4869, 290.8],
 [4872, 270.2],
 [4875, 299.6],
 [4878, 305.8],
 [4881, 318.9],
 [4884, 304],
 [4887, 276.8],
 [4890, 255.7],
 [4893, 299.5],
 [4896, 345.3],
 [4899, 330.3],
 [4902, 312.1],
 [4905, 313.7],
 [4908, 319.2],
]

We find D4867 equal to 1.18 angstroms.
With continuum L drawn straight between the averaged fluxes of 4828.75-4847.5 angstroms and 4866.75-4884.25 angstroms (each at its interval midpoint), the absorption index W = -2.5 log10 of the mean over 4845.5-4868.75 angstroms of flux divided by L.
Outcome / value 0.03 mag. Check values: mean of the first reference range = 314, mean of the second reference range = 298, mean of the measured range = 298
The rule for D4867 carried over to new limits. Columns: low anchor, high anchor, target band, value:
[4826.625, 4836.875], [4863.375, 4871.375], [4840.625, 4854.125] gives -0.8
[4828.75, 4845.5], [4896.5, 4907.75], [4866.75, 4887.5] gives 1.4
